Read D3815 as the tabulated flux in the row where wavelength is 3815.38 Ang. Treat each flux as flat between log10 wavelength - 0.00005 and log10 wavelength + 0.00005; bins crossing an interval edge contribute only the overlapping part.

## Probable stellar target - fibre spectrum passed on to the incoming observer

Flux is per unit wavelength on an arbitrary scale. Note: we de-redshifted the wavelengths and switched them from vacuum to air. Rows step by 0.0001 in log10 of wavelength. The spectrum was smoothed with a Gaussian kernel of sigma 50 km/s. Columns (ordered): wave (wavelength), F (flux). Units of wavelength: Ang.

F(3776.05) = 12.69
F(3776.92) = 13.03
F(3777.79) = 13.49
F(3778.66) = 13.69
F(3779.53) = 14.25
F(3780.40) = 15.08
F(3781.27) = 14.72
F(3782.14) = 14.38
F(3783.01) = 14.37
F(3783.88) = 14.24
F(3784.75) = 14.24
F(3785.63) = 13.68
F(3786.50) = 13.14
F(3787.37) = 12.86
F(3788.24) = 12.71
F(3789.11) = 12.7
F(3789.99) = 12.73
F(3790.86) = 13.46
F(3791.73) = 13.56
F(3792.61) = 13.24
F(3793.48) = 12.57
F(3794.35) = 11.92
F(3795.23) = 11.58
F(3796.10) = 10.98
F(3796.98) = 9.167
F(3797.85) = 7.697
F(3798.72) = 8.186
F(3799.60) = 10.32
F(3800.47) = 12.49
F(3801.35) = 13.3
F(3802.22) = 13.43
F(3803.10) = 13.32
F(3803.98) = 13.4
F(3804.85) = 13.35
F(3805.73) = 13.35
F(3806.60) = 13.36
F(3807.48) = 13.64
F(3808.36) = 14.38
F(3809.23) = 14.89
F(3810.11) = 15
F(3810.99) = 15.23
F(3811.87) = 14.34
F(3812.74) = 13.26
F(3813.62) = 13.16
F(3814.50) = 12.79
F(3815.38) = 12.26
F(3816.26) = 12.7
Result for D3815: 12.26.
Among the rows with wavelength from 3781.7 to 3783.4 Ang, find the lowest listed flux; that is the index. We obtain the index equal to 14.37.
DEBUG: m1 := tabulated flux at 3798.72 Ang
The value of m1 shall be 8.186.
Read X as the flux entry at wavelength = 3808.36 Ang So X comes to 14.38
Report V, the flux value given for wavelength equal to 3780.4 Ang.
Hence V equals 15.08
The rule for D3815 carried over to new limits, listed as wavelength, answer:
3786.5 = 13.14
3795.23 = 11.58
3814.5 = 12.79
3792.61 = 13.24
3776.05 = 12.69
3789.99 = 12.73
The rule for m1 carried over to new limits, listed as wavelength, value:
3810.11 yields 15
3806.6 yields 13.36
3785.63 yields 13.68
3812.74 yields 13.26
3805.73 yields 13.35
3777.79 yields 13.49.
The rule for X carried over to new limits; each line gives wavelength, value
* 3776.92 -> 13.03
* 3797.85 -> 7.697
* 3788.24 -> 12.71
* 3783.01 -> 14.37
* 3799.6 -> 10.32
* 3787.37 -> 12.86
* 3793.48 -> 12.57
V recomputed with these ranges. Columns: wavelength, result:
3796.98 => 9.167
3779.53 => 14.25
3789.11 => 12.7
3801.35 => 13.3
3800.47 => 12.49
